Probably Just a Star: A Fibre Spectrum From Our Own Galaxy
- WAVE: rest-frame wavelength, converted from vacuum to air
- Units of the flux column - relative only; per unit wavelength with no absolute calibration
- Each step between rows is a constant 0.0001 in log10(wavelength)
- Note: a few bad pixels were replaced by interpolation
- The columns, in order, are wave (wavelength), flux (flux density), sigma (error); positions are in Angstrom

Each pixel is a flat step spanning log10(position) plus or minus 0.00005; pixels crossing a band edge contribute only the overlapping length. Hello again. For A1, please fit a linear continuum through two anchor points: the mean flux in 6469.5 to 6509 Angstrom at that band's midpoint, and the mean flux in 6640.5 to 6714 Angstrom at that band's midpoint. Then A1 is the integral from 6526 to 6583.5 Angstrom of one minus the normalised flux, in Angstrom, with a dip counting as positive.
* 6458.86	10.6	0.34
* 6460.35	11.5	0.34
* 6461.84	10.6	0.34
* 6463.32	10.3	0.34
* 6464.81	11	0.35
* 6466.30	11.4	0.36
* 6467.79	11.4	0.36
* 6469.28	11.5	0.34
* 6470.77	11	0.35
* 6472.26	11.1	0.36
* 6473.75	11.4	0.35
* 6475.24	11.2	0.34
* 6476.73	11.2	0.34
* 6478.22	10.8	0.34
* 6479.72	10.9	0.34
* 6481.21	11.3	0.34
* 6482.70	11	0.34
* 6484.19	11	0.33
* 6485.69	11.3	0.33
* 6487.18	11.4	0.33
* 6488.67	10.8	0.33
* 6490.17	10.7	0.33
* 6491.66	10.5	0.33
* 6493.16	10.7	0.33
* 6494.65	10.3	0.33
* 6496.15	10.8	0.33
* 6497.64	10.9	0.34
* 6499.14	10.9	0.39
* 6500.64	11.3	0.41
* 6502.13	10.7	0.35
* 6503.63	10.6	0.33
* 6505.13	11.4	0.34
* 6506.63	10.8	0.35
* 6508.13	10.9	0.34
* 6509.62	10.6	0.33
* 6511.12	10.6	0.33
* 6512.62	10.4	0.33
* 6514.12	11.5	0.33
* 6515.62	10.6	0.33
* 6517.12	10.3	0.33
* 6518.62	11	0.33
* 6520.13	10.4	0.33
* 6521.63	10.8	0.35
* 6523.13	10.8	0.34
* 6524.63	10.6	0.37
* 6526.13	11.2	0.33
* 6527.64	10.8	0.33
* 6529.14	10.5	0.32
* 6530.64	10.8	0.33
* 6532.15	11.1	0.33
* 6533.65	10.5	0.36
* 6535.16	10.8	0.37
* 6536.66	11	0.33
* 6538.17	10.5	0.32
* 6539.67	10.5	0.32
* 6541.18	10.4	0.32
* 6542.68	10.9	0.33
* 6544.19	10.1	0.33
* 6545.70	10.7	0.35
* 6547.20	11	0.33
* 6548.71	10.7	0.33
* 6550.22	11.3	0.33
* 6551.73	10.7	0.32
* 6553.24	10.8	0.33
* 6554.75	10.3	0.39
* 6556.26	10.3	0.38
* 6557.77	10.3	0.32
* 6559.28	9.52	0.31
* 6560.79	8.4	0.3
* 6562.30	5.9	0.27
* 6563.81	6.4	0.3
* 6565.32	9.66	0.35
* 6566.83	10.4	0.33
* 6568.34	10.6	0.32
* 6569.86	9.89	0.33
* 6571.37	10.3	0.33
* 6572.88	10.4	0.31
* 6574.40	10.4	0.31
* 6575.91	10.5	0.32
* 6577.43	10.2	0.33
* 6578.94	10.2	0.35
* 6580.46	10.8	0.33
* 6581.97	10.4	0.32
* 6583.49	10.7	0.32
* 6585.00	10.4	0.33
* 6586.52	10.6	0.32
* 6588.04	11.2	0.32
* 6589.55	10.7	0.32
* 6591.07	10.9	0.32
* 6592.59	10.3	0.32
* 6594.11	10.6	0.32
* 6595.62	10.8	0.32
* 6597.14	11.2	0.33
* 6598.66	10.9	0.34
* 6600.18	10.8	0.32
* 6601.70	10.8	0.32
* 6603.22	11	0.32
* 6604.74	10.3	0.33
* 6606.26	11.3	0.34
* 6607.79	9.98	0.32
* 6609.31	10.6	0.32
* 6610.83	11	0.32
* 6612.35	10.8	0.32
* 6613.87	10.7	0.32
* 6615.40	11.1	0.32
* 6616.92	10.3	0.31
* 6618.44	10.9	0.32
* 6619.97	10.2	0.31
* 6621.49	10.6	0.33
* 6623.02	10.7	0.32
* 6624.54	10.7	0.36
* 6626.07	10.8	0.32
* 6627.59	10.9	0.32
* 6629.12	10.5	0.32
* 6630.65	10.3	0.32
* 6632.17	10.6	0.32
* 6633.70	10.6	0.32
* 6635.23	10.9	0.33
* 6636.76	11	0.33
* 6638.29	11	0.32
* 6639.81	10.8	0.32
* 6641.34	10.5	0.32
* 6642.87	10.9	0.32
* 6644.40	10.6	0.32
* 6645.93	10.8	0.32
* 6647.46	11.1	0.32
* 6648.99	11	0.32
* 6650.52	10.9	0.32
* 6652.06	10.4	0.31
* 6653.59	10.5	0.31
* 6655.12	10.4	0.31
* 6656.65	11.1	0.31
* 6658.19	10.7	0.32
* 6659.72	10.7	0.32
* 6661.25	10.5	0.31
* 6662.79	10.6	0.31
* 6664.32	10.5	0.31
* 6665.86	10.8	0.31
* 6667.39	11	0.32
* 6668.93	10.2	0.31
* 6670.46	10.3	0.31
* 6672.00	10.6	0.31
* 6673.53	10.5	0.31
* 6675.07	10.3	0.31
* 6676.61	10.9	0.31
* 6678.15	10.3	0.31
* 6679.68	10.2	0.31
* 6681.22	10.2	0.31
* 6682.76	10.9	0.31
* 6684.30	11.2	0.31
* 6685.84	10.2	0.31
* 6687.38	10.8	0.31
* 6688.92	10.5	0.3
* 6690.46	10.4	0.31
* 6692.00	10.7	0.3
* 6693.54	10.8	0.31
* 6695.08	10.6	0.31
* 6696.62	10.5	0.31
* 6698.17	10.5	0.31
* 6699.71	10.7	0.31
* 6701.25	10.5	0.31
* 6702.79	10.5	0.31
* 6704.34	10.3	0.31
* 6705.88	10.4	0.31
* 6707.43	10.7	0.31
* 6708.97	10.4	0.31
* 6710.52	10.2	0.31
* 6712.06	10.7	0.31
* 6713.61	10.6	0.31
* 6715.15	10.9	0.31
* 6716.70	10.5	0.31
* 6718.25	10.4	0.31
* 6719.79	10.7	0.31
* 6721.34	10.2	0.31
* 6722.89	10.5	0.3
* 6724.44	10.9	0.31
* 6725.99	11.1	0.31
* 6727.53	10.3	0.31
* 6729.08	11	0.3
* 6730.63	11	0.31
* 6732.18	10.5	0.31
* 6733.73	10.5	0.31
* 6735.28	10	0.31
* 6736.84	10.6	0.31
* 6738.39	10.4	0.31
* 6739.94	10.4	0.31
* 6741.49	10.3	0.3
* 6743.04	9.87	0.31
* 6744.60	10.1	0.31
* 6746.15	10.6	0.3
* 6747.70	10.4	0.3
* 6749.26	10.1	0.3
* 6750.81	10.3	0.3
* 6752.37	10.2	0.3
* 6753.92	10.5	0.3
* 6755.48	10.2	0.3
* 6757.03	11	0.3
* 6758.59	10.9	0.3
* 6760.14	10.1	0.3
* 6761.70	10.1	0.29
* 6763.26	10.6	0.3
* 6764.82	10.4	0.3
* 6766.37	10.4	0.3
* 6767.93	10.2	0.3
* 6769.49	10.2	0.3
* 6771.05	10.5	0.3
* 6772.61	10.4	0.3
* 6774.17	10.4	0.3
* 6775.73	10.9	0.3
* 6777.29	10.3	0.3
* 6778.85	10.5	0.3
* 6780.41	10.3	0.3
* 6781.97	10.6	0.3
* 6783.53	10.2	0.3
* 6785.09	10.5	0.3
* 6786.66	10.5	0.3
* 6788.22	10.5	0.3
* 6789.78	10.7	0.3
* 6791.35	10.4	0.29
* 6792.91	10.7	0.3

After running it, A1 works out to 3.2 Angstrom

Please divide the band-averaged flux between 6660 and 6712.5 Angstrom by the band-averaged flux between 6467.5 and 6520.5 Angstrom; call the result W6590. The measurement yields 0.97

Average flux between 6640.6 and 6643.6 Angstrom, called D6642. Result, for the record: 10.7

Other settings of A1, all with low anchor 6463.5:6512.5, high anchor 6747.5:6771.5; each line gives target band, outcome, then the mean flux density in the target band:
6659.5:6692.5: 0.01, 10.6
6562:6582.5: 1.87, 9.8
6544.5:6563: 1.40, 10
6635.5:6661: -0.37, 10.8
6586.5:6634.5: -0.05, 10.7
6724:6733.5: -0.31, 10.8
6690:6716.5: -0.14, 10.6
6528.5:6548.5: 0.33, 10.7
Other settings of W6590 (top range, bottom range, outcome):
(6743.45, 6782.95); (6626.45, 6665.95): 0.97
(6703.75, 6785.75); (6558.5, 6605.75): 1.03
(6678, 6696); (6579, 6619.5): 0.99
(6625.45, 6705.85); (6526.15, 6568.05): 1.04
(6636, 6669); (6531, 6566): 1.06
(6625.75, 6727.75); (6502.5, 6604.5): 1.01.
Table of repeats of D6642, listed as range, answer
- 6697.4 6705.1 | 10.5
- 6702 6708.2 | 10.5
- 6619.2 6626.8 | 10.6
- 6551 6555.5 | 10.6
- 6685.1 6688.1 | 10.5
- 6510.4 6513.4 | 10.5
